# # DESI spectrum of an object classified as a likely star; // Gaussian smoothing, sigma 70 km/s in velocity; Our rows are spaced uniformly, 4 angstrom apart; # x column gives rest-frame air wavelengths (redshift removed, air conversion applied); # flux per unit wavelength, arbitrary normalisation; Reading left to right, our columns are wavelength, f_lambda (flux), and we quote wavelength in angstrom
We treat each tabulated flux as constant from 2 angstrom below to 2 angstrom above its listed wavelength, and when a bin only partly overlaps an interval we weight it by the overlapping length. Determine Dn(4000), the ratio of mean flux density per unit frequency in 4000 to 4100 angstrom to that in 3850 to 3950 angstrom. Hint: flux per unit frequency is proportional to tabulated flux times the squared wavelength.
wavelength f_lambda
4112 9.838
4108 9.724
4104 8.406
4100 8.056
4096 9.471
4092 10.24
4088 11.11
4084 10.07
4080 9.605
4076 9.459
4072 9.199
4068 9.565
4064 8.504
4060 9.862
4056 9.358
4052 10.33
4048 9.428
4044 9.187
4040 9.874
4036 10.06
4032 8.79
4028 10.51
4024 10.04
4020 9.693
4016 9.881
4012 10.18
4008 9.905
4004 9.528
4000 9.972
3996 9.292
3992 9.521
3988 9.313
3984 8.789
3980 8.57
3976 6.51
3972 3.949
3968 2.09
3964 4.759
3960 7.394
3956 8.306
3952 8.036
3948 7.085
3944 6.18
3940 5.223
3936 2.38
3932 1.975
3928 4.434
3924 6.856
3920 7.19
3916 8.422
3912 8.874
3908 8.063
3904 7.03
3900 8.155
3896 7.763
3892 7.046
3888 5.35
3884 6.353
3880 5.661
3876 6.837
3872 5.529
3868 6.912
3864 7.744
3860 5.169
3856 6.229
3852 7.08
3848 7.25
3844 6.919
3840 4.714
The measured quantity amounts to 1.64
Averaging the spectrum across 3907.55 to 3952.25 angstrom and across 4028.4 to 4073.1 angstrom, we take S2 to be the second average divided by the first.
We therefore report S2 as 1.56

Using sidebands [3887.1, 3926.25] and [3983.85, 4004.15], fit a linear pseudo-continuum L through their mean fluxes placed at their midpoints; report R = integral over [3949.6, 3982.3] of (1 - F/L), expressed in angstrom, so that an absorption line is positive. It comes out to 9.5 angstrom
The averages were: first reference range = 7.52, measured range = 6.24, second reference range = 9.45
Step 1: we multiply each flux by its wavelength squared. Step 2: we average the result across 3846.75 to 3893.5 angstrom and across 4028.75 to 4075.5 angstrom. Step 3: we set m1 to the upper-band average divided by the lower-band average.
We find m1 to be 1.6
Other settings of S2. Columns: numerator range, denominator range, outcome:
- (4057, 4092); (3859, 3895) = 1.52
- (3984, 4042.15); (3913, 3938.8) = 1.82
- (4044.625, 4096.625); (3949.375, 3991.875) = 1.41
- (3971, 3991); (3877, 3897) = 1.21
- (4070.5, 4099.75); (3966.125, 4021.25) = 1.17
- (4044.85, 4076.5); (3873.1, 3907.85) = 1.39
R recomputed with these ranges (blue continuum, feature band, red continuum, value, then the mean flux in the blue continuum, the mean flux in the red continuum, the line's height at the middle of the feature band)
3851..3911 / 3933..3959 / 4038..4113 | 5.5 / 6.76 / 9.54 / 7.69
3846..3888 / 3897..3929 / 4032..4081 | -1.5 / 6.42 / 9.5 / 7.17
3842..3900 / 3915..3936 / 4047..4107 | 5.8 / 6.62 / 9.52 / 7.38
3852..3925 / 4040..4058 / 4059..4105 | -1.1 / 6.96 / 9.48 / 9.05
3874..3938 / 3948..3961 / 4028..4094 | -0.7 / 6.4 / 9.69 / 7.43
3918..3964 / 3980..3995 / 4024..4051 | -2.8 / 5.86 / 9.7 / 7.71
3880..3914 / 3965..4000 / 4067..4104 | 4.2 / 7.23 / 9.58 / 8.3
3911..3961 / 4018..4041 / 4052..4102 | -3.7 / 6.26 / 9.57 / 8.46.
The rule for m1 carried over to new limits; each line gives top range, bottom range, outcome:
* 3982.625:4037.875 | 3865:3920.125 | 1.45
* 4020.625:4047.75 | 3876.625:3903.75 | 1.55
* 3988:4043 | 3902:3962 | 1.57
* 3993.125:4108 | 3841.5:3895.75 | 1.63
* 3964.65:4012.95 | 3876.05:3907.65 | 1.23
